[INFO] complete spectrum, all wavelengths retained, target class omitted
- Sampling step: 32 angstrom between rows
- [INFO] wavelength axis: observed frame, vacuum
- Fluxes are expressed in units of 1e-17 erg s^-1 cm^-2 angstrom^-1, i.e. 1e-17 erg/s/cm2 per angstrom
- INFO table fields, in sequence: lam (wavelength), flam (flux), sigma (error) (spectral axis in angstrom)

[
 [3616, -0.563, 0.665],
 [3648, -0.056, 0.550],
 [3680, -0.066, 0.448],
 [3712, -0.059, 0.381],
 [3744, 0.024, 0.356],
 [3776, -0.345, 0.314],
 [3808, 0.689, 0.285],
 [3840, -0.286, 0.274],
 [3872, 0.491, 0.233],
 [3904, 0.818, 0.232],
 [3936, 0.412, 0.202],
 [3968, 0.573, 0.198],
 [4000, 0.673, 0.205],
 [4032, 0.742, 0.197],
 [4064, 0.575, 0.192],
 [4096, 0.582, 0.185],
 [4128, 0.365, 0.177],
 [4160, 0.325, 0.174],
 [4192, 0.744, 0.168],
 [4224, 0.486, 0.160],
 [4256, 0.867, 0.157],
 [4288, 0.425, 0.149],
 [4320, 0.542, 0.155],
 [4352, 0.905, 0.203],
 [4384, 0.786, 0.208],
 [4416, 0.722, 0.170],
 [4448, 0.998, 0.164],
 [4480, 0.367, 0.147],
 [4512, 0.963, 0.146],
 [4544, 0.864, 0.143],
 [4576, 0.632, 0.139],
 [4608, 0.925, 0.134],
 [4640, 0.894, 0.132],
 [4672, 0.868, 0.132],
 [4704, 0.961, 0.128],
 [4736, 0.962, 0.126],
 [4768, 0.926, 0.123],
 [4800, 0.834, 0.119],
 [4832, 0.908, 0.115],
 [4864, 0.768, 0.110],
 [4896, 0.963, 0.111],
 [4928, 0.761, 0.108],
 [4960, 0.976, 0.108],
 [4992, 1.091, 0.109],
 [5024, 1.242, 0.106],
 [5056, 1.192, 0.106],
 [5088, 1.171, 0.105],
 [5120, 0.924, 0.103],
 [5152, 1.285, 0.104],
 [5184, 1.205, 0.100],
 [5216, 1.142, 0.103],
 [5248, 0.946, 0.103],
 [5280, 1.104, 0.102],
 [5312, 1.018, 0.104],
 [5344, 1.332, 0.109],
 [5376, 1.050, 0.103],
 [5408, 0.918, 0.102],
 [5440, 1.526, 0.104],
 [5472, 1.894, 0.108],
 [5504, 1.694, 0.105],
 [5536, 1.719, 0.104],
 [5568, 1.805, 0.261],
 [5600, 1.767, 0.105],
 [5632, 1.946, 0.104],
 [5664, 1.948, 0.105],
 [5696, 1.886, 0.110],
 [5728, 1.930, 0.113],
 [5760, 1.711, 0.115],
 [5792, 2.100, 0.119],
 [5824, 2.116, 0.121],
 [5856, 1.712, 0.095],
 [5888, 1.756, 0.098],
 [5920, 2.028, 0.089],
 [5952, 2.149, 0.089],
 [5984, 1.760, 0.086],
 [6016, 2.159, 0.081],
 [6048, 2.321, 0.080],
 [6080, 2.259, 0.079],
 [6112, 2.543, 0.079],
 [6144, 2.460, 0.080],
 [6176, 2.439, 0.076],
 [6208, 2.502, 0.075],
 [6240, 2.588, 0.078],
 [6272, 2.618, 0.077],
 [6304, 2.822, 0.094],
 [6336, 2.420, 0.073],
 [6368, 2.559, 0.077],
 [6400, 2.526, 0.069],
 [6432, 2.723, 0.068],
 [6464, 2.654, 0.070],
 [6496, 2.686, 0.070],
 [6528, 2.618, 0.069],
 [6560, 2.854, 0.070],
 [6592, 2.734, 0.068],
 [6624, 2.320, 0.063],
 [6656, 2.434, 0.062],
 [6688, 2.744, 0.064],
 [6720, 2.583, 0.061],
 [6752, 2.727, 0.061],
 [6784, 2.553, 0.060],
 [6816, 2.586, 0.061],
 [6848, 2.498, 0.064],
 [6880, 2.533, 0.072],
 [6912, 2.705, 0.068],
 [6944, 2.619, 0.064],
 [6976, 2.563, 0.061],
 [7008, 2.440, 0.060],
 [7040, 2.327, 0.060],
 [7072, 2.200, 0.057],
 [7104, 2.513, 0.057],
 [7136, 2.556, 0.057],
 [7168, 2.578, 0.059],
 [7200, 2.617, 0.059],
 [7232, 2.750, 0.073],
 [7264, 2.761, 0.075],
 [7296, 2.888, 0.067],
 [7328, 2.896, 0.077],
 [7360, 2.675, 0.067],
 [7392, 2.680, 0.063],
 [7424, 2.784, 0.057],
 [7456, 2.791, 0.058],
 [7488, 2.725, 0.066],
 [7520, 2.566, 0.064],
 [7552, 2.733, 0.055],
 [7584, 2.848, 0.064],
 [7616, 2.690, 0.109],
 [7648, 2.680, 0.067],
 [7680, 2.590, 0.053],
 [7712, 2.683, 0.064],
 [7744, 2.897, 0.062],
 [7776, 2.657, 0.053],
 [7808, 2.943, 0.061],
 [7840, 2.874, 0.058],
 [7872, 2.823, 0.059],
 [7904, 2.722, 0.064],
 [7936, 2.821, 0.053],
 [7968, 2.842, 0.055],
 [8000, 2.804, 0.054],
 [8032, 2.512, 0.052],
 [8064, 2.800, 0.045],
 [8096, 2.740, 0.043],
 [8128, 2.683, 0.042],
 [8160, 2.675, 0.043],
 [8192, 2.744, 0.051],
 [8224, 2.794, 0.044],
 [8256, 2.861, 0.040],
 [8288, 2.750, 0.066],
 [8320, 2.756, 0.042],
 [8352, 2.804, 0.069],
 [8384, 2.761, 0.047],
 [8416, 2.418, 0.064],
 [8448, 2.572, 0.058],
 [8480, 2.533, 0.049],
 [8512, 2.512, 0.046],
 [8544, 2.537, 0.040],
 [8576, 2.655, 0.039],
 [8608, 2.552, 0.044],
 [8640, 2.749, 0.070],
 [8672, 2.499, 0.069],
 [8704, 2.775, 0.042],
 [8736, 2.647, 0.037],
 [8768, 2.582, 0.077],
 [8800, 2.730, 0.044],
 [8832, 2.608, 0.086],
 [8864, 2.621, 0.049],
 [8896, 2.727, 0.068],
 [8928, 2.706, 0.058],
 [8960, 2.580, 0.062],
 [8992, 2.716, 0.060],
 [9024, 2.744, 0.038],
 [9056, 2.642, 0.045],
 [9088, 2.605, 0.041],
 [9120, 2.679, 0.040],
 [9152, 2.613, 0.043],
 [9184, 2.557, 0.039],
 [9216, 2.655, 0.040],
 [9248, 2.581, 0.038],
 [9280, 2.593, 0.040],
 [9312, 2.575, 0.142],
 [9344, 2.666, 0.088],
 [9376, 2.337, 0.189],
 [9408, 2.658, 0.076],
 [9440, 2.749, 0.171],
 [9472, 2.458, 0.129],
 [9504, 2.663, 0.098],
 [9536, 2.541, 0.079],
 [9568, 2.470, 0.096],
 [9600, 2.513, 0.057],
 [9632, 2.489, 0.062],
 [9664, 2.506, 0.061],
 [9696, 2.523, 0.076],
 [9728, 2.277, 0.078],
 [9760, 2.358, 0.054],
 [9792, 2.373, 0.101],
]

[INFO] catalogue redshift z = 0.36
